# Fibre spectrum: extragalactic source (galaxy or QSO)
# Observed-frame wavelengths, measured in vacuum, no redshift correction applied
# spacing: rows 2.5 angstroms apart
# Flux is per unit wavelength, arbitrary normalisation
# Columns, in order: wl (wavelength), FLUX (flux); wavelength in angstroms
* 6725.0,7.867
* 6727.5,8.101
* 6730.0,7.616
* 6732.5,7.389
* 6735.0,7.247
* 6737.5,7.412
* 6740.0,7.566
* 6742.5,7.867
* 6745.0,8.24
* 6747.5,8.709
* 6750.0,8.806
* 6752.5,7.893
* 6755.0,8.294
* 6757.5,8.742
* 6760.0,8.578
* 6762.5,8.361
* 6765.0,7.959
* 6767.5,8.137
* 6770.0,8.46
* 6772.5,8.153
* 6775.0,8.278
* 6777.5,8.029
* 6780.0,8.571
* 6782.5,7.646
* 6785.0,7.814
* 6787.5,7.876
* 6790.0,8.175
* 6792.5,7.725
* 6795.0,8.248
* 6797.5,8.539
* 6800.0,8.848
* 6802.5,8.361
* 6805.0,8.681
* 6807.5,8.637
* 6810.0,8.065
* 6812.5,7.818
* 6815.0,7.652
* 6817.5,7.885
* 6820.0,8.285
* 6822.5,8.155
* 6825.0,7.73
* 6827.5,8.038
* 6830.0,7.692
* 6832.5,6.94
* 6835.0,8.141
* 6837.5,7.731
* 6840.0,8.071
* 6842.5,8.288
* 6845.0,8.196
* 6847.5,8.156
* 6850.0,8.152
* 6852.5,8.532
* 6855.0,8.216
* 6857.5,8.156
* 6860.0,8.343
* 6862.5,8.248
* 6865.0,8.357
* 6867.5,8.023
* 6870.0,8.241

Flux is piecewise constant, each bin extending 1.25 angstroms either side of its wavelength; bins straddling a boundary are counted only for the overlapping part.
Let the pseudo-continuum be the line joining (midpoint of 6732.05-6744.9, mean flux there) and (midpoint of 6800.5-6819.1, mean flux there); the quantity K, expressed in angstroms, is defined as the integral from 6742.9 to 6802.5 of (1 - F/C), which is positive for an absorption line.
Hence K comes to -3.0 angstroms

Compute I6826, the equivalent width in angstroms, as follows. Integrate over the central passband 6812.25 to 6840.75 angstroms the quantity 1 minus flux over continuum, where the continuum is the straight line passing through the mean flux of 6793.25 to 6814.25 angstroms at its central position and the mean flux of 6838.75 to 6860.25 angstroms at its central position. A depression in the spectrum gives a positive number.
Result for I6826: 1.6 angstroms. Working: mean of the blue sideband 8.37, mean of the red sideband 8.23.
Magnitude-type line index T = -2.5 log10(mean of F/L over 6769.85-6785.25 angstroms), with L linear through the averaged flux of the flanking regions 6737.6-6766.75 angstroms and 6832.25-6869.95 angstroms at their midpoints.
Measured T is 0.01 mag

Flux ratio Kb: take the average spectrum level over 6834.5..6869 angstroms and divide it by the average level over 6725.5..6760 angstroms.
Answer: 1.02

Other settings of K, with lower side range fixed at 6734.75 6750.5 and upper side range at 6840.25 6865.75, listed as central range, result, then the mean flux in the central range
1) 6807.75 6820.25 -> 0.29 angstroms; 7.97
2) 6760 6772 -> -0.33 angstroms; 8.26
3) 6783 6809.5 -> -0.49 angstroms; 8.27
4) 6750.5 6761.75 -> -0.54 angstroms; 8.4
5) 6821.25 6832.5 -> 0.54 angstroms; 7.8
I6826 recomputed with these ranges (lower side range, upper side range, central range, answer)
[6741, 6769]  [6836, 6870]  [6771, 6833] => 1.3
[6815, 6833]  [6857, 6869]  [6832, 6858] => -0.1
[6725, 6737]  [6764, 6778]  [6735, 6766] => -1.1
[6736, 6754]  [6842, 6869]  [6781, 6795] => 0.4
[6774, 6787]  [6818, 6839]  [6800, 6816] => -0.7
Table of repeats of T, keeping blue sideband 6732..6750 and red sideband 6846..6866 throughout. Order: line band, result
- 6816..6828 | 0.019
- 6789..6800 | -0.026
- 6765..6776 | -0.034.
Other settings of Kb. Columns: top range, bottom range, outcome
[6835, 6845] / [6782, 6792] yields 1.02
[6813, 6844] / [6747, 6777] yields 0.94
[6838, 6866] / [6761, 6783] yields 1.00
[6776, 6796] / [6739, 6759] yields 0.97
